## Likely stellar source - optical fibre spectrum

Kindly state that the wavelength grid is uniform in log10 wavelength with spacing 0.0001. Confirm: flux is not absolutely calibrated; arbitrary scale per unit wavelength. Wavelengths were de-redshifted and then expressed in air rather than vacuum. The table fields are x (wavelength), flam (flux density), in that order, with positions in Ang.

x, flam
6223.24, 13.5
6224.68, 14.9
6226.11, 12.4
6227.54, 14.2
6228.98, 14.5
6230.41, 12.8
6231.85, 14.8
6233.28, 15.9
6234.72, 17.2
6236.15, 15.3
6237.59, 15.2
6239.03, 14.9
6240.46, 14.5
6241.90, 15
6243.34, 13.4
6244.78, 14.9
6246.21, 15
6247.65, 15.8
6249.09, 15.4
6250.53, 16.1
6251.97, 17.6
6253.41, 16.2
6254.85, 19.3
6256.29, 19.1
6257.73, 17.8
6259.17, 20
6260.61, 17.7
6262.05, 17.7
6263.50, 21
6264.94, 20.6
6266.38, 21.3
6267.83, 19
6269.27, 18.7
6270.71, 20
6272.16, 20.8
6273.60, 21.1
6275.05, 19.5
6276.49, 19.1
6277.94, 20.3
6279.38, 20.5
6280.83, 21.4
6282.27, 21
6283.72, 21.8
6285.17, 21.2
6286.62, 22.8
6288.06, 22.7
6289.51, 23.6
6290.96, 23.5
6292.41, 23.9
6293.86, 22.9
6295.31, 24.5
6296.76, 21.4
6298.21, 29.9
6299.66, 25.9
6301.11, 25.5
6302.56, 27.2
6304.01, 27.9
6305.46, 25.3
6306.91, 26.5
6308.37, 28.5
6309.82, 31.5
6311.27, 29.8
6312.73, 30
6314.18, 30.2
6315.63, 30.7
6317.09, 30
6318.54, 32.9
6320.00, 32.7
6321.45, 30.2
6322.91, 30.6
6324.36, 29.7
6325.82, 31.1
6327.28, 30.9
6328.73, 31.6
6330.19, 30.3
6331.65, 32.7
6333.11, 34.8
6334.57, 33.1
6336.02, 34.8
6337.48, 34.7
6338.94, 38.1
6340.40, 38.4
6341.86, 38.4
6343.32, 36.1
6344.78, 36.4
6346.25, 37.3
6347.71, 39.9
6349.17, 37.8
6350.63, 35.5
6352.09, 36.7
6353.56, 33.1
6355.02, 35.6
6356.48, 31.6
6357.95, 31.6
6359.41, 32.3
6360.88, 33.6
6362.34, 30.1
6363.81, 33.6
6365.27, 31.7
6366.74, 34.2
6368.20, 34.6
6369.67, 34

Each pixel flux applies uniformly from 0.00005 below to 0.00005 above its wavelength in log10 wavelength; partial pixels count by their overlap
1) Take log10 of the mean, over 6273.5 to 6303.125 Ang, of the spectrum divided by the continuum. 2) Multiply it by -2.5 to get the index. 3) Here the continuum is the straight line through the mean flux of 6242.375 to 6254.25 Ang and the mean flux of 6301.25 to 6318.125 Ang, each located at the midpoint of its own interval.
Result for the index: 0.06 mag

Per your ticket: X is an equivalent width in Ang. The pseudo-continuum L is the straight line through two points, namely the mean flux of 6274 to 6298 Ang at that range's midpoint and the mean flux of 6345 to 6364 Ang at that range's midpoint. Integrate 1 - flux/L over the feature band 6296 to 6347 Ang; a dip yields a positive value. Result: -4.83 Ang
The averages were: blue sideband 22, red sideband 34.6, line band 31.3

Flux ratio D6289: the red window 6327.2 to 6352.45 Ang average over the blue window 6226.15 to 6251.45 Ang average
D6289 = 2.38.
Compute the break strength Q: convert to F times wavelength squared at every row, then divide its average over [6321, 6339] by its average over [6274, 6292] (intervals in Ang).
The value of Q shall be 1.5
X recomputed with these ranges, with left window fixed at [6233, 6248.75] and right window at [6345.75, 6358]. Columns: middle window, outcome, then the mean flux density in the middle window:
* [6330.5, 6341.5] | -0.8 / 35.2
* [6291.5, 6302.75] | 0.2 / 25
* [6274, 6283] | 0.7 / 20.3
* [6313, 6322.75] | -0.6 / 31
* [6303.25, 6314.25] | -0.4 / 28.6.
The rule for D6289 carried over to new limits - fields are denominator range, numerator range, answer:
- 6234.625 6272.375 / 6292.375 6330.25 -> 1.65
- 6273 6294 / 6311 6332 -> 1.43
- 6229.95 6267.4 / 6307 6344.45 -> 1.93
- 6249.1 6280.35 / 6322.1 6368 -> 1.78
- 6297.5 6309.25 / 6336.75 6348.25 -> 1.38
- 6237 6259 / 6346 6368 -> 2.13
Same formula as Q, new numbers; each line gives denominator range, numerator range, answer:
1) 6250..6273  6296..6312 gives 1.45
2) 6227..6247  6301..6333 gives 2.07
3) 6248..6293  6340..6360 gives 1.83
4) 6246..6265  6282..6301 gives 1.34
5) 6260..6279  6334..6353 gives 1.90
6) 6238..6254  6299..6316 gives 1.88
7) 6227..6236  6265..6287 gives 1.39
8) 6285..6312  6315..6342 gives 1.29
